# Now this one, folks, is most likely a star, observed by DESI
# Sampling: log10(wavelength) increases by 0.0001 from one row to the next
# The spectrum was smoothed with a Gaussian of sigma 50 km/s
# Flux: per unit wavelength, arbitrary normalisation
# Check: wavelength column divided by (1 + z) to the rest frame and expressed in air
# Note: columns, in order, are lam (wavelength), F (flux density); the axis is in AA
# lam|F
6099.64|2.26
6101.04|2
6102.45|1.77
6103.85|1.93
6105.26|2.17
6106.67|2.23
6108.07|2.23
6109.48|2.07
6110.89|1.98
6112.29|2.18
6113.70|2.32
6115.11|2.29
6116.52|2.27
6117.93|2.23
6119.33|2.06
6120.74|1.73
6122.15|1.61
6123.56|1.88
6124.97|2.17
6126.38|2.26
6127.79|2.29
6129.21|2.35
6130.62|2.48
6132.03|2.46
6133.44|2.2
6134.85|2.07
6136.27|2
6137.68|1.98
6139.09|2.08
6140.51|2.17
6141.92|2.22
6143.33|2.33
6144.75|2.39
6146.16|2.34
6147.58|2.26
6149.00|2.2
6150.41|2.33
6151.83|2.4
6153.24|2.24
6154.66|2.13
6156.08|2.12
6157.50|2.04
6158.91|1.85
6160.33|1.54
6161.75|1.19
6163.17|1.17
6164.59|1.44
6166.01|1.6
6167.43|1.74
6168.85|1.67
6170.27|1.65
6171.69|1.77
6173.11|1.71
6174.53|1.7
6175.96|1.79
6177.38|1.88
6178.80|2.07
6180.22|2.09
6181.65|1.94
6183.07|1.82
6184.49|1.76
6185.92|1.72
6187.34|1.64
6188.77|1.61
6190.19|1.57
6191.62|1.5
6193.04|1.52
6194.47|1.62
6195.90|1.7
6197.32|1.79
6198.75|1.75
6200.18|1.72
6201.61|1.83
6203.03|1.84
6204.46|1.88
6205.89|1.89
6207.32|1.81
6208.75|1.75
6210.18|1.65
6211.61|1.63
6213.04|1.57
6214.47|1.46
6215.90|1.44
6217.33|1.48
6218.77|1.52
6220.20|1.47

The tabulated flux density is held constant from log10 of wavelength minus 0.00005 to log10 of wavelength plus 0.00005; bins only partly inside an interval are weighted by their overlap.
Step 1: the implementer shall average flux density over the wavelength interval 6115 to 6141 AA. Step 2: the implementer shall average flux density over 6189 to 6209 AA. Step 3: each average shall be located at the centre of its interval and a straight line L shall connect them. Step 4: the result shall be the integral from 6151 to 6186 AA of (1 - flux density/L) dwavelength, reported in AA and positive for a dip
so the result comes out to 1.73 AA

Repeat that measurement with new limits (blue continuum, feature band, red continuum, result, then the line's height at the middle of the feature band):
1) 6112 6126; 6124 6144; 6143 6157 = -0.4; 2.17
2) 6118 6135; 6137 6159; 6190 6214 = -2.1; 2.01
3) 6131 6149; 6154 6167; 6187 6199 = 2.1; 1.99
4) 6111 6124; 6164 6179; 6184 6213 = 0.9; 1.82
